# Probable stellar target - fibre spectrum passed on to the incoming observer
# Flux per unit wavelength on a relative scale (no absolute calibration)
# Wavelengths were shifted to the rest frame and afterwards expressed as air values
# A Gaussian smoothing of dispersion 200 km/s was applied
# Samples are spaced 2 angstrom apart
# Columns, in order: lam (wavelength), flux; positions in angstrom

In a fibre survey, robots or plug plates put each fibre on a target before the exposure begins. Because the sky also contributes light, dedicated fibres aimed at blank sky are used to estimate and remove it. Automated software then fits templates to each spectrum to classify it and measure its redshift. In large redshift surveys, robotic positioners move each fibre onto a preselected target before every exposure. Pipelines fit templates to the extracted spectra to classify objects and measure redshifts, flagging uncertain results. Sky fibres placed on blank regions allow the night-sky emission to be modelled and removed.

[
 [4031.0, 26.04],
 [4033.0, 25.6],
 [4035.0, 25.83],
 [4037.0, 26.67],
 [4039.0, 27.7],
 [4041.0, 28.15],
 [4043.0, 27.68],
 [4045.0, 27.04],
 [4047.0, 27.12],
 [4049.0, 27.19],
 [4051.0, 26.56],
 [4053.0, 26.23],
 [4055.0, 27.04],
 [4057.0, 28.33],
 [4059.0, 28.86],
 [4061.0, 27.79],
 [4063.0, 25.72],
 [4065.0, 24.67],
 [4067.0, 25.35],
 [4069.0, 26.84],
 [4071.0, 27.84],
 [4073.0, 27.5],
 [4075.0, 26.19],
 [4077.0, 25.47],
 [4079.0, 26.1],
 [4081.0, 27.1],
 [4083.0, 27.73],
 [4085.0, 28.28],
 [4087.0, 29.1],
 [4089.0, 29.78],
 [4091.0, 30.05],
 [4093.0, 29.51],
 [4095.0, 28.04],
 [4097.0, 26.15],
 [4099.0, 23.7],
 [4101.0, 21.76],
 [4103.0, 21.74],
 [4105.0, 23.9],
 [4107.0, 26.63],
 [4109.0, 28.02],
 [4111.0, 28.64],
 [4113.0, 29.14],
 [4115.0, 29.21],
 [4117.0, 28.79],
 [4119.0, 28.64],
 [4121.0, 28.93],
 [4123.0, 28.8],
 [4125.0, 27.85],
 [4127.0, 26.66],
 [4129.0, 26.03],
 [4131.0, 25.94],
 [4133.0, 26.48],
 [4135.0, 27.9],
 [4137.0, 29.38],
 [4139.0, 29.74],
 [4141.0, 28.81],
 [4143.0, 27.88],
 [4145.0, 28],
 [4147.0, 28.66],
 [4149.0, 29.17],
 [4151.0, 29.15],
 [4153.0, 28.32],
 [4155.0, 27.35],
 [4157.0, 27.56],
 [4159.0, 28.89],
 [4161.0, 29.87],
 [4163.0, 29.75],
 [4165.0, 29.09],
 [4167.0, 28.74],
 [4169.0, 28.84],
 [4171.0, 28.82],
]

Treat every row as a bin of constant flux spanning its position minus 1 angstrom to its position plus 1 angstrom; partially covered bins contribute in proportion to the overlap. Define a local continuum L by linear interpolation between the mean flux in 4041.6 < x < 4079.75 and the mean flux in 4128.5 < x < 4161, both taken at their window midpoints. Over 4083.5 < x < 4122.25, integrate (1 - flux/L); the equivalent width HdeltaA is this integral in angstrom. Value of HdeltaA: 0.2 angstrom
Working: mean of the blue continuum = 26.8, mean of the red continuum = 28.2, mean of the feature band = 27.4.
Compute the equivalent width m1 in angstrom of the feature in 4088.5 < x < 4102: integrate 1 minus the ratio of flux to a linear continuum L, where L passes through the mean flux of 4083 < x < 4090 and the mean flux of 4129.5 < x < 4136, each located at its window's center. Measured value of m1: 0.7 angstrom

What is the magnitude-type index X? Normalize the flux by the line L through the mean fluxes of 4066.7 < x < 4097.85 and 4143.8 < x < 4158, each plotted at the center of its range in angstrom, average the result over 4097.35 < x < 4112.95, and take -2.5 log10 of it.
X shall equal 0.11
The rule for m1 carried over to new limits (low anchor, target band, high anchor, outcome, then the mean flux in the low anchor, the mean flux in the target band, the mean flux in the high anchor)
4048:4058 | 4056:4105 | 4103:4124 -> 1.12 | 27.1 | 26.8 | 27.8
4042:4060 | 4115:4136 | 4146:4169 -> 0.49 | 27.3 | 27.7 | 28.8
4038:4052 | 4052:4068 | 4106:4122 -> 0.49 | 27.3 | 26.7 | 28.5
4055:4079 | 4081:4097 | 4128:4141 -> -0.93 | 26.8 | 28.6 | 27.7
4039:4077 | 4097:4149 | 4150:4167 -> 1.61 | 27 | 27.3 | 28.7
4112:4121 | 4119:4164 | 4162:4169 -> 1.25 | 28.9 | 28.2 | 29.1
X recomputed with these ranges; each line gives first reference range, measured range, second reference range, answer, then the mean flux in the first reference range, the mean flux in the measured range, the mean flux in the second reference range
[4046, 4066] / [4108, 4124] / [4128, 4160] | -0.04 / 27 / 28.8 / 28.1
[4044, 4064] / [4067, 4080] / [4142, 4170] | 0.04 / 27.2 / 26.6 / 28.7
